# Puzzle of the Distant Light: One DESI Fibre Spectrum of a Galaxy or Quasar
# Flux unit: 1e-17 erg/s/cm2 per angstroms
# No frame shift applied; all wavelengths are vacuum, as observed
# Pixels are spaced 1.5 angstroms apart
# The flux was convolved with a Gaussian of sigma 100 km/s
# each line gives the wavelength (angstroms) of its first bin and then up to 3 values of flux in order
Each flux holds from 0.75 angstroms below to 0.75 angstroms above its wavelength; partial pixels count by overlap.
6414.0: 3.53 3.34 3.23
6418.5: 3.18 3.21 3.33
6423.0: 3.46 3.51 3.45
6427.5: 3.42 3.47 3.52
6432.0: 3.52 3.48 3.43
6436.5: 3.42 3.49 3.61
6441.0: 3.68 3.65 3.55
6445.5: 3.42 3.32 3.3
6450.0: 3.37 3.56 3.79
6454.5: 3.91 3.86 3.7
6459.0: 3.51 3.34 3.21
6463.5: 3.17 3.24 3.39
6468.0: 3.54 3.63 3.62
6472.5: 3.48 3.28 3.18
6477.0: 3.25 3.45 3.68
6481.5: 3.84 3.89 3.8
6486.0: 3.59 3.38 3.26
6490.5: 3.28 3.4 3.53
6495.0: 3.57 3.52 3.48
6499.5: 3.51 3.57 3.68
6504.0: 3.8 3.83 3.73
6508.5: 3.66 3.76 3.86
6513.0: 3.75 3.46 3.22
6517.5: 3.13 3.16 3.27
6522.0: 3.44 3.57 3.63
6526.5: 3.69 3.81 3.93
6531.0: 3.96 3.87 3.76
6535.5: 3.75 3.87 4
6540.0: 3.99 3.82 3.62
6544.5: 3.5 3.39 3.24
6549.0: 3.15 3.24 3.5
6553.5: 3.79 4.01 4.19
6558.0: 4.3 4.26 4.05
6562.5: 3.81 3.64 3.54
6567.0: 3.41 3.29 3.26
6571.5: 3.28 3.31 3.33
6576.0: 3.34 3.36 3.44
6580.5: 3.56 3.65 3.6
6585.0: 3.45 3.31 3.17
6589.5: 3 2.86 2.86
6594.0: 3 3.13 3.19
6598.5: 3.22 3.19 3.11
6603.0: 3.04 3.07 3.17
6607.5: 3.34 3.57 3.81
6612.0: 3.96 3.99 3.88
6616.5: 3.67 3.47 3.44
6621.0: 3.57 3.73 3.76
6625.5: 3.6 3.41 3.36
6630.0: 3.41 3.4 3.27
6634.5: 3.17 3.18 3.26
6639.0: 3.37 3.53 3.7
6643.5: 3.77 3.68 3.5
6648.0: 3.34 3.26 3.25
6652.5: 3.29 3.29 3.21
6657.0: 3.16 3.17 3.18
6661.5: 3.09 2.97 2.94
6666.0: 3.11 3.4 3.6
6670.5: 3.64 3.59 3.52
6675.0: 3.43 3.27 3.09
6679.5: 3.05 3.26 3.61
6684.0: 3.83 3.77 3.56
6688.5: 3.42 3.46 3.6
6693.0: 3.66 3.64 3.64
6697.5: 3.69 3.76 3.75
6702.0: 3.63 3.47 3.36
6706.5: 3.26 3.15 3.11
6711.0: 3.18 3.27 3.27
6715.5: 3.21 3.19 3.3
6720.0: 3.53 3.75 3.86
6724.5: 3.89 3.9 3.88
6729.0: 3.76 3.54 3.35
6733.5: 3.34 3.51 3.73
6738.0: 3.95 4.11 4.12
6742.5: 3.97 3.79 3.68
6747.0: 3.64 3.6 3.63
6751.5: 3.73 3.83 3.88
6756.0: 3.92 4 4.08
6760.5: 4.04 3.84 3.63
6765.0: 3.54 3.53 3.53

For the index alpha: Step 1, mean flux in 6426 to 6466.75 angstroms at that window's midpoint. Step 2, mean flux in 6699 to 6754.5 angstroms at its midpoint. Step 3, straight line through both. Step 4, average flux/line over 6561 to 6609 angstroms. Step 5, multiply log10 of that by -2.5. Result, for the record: 0.076 mag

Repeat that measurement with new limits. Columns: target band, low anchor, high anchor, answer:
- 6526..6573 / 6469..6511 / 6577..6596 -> -0.10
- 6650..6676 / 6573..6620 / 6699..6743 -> 0.06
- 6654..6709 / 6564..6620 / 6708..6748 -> 0.03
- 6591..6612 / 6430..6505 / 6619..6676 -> 0.06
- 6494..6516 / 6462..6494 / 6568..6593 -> -0.07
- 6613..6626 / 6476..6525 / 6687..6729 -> -0.04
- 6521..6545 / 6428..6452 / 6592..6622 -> -0.10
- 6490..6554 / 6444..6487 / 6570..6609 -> -0.06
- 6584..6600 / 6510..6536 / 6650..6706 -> 0.13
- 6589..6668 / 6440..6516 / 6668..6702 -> 0.06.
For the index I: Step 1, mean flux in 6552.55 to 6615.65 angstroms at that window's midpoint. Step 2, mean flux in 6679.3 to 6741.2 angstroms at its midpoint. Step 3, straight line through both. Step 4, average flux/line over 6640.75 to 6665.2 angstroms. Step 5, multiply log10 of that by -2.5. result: 0.07 mag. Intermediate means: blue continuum 3.47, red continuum 3.55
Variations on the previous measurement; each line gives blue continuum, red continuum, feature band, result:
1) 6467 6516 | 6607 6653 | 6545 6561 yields -0.05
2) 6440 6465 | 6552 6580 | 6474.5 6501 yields 0.01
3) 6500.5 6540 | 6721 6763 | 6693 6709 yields 0.07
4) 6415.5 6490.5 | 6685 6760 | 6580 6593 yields 0.09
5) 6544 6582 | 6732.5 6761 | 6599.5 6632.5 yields 0.04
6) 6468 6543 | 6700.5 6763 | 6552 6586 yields 0.00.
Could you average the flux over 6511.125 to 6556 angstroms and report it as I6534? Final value 3.61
